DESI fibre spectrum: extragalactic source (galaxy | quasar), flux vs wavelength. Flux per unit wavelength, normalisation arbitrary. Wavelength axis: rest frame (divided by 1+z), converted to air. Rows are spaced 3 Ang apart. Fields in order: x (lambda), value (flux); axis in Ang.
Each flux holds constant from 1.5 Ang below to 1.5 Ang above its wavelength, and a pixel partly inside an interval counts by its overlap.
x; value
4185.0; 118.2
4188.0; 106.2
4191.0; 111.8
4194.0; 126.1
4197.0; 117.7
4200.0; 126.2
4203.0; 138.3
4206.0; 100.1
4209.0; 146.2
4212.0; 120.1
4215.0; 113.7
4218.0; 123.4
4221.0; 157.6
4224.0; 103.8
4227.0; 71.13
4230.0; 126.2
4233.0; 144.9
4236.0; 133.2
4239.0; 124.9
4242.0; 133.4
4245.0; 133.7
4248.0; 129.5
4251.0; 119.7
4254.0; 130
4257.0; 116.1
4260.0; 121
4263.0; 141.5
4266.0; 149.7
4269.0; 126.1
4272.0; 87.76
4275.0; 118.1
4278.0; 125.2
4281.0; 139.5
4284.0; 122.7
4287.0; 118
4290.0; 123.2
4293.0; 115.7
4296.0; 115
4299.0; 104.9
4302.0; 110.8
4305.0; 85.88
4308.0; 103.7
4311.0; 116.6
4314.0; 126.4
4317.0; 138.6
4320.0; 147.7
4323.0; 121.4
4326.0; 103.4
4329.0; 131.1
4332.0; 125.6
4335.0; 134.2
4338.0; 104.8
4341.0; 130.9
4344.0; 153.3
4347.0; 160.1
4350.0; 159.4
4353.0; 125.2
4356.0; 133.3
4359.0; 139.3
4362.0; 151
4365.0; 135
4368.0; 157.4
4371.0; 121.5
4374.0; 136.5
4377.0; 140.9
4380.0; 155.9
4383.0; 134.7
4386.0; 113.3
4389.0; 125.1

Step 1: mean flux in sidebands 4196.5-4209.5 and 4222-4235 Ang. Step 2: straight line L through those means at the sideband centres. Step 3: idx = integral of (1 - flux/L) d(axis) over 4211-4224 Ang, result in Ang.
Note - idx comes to -0.83 Ang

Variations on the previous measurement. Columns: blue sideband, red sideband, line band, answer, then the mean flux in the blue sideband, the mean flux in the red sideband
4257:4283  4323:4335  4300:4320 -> 1.15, 125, 122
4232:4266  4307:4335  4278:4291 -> 0.18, 130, 125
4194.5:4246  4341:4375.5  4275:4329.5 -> 6.40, 124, 142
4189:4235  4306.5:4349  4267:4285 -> 0.72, 122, 129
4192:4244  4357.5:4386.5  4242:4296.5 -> 1.93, 124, 139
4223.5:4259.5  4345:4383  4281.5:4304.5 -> 2.73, 123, 143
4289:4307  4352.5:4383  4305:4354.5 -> -2.32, 109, 140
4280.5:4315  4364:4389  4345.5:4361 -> -1.67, 114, 136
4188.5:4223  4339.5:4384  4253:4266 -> 0.12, 125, 142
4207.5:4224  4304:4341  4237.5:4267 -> -0.70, 130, 121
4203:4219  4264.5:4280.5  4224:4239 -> 0.54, 122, 123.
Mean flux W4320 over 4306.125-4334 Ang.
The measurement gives 124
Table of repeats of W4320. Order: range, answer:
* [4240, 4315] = 121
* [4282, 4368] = 127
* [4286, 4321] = 117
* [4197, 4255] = 125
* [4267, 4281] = 118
